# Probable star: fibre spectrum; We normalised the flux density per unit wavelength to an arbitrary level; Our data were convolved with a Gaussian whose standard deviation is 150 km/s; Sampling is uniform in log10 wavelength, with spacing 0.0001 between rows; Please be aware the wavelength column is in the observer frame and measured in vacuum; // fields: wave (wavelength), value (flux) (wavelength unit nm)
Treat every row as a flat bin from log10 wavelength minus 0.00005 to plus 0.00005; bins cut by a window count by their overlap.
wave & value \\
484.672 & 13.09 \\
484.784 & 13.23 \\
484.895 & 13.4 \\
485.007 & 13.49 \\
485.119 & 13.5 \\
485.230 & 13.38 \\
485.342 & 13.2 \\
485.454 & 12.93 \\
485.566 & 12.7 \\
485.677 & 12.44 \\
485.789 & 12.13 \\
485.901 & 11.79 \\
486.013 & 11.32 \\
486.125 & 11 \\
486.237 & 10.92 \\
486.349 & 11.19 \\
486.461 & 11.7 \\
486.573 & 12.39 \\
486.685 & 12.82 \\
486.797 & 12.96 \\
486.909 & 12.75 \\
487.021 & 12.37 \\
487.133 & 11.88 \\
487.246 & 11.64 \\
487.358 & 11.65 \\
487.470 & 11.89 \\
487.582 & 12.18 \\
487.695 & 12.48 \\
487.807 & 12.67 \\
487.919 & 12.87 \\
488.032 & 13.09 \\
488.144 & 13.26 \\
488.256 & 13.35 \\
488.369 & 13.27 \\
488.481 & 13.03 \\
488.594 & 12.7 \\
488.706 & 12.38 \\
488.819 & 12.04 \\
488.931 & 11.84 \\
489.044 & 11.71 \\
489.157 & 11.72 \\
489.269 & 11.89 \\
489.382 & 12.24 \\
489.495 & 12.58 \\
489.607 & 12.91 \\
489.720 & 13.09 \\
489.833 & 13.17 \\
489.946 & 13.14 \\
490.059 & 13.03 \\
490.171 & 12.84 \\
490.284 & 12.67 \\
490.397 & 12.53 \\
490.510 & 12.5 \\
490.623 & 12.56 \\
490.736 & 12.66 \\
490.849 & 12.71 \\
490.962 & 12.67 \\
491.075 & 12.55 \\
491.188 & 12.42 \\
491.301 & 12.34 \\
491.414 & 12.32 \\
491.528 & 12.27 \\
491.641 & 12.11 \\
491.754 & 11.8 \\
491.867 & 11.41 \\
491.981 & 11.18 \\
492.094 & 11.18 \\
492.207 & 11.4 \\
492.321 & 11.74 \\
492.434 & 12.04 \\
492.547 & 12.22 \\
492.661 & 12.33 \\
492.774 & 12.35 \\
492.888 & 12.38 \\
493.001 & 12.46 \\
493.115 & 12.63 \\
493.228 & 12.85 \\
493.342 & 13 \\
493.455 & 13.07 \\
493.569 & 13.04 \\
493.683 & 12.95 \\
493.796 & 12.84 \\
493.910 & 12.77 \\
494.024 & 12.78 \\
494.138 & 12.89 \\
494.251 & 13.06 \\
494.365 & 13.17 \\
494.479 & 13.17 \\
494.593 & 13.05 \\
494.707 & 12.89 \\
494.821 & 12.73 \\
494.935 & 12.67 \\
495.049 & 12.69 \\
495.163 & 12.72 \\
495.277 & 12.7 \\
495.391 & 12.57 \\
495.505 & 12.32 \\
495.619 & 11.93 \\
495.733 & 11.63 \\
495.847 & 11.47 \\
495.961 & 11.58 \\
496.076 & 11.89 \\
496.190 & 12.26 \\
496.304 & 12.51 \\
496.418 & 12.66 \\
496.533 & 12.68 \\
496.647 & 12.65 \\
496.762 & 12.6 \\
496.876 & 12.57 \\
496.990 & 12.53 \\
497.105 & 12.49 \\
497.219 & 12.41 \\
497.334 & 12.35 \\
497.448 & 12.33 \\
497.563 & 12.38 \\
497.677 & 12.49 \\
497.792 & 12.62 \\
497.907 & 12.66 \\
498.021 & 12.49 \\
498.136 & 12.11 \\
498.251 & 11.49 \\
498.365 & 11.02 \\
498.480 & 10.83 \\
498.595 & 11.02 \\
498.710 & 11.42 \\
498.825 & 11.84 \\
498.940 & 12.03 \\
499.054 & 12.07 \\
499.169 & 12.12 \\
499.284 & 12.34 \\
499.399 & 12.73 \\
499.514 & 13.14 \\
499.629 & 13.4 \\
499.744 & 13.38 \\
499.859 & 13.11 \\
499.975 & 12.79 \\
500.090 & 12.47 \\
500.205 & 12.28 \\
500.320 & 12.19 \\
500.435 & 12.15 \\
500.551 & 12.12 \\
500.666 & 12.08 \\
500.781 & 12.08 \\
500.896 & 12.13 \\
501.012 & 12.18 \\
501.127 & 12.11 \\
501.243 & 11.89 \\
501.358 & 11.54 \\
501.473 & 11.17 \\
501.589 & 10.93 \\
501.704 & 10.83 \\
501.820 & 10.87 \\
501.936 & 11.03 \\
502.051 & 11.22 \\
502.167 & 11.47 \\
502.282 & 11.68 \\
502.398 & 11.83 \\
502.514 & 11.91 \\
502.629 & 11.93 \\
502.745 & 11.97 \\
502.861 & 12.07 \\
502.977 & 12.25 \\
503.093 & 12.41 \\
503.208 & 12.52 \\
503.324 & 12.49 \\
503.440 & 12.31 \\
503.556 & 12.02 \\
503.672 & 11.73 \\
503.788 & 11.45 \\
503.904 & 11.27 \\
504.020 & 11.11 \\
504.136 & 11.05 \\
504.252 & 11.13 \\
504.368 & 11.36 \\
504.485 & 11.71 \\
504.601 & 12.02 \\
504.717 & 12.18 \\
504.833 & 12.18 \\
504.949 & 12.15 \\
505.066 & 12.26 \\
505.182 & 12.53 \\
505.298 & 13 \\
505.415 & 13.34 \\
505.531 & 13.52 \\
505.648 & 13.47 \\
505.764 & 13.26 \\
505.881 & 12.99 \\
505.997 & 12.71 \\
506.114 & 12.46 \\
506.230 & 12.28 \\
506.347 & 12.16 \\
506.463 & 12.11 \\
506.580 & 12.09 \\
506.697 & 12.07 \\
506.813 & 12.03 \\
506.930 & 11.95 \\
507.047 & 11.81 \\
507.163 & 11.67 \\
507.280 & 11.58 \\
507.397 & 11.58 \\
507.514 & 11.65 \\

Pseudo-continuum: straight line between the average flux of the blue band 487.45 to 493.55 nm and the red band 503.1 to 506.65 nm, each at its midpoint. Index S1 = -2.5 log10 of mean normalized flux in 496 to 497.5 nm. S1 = -0.01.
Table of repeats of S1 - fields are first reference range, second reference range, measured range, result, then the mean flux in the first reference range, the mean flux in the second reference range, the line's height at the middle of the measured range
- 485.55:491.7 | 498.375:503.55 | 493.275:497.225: -0.04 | 12.4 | 12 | 12.2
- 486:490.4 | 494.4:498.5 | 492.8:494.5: -0.04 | 12.4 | 12.4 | 12.4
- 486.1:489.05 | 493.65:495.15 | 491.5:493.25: 0.06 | 12.3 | 12.9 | 12.7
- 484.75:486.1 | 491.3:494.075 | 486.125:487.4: 0.06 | 12.7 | 12.3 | 12.7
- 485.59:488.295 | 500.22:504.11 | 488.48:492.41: -0.02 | 12.2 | 11.8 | 12.1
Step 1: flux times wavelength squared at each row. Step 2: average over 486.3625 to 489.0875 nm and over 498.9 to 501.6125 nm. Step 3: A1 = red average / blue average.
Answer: 1.04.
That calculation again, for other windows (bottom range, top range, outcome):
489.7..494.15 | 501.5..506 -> 1.01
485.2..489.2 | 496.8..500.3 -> 1.05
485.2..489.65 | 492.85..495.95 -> 1.06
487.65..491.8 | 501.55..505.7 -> 1.00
